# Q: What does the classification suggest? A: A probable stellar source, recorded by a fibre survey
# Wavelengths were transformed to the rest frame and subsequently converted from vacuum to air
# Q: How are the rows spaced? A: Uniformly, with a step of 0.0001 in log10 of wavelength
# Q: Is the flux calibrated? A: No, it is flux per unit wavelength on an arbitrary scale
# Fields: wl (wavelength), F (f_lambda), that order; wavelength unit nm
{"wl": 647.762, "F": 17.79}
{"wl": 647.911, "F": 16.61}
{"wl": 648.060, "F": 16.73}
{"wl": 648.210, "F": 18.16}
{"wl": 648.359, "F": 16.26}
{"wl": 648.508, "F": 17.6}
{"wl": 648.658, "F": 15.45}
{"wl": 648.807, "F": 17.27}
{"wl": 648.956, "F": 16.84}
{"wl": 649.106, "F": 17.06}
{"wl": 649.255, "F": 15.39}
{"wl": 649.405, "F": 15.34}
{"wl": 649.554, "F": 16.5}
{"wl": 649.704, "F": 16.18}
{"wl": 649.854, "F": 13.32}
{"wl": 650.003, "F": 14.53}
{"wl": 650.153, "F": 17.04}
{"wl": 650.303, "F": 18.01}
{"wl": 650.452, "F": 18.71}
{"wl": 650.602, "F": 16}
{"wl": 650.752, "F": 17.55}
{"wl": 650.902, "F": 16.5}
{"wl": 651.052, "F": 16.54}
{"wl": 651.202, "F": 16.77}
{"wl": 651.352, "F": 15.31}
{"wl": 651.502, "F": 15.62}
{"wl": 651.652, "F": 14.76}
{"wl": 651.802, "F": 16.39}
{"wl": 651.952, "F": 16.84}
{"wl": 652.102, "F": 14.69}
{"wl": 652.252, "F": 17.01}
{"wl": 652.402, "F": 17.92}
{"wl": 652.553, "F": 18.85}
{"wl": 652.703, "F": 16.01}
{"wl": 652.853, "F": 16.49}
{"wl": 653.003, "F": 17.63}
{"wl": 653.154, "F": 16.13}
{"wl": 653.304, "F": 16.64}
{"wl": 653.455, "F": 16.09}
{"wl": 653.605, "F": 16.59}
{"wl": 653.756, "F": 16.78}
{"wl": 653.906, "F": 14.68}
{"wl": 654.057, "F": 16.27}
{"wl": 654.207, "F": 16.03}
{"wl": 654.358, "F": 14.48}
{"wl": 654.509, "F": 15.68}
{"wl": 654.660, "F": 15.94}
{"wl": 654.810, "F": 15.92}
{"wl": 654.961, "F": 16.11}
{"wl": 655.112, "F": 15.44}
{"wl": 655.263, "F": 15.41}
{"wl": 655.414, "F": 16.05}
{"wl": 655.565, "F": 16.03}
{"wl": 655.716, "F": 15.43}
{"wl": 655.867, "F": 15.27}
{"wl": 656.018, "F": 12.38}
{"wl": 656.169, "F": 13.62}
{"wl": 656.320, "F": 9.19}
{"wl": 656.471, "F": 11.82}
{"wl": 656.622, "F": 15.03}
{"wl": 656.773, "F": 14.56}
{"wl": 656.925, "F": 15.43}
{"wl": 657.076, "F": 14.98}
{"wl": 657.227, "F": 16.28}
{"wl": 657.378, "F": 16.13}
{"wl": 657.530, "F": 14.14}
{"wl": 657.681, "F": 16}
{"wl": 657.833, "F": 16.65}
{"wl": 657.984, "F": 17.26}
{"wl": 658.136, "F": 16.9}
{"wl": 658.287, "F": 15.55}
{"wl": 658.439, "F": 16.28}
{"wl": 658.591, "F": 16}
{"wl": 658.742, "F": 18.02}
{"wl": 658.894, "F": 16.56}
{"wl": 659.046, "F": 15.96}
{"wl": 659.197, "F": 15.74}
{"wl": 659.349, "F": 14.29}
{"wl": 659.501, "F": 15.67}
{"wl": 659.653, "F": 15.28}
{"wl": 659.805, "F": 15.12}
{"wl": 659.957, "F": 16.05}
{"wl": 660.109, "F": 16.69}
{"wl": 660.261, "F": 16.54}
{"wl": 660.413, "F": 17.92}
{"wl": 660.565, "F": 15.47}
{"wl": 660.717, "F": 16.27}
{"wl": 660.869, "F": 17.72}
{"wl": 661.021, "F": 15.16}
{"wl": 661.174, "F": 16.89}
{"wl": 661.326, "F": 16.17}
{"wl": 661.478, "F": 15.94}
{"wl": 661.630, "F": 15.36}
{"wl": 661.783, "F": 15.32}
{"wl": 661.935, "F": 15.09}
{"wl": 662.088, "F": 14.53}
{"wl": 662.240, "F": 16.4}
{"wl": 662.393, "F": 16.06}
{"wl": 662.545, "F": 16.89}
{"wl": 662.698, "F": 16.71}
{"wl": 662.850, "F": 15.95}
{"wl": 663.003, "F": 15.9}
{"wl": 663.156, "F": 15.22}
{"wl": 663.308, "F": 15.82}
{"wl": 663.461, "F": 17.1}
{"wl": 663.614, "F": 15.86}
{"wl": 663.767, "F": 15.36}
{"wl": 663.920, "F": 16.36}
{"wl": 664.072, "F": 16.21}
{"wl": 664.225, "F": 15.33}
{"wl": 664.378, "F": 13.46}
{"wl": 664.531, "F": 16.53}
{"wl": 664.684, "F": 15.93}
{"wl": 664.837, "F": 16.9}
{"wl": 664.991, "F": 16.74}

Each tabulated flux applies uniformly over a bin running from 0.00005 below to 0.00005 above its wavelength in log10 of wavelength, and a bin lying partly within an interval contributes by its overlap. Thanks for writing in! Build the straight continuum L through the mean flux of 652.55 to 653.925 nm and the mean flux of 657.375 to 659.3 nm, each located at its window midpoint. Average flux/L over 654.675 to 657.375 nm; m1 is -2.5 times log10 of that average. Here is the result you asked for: 0.116 mag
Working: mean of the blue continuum 16.6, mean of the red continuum 16.2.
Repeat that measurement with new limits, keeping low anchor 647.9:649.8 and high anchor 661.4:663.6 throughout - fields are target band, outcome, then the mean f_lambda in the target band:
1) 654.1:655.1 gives 0.038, 15.7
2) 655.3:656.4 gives 0.155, 14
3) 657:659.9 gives 0.009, 15.9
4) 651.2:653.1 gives -0.007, 16.5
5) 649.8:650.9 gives -0.004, 16.5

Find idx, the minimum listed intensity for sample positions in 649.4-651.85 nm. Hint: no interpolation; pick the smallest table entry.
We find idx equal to 13.32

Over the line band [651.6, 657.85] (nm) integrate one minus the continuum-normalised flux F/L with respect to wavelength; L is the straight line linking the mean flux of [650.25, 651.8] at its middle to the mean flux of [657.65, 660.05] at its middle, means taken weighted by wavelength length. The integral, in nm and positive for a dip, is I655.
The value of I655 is 0.30 nm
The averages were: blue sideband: 16.5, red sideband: 16.1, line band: 15.6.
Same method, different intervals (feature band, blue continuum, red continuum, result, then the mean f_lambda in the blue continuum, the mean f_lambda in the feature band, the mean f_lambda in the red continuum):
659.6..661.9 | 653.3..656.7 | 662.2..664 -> -0.04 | 15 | 16.1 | 16.1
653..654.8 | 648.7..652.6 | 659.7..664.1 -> 0.03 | 16.4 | 16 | 16.1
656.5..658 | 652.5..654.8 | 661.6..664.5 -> 0.06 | 16.3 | 15.5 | 15.8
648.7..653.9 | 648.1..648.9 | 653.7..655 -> -0.02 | 16.9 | 16.4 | 15.7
